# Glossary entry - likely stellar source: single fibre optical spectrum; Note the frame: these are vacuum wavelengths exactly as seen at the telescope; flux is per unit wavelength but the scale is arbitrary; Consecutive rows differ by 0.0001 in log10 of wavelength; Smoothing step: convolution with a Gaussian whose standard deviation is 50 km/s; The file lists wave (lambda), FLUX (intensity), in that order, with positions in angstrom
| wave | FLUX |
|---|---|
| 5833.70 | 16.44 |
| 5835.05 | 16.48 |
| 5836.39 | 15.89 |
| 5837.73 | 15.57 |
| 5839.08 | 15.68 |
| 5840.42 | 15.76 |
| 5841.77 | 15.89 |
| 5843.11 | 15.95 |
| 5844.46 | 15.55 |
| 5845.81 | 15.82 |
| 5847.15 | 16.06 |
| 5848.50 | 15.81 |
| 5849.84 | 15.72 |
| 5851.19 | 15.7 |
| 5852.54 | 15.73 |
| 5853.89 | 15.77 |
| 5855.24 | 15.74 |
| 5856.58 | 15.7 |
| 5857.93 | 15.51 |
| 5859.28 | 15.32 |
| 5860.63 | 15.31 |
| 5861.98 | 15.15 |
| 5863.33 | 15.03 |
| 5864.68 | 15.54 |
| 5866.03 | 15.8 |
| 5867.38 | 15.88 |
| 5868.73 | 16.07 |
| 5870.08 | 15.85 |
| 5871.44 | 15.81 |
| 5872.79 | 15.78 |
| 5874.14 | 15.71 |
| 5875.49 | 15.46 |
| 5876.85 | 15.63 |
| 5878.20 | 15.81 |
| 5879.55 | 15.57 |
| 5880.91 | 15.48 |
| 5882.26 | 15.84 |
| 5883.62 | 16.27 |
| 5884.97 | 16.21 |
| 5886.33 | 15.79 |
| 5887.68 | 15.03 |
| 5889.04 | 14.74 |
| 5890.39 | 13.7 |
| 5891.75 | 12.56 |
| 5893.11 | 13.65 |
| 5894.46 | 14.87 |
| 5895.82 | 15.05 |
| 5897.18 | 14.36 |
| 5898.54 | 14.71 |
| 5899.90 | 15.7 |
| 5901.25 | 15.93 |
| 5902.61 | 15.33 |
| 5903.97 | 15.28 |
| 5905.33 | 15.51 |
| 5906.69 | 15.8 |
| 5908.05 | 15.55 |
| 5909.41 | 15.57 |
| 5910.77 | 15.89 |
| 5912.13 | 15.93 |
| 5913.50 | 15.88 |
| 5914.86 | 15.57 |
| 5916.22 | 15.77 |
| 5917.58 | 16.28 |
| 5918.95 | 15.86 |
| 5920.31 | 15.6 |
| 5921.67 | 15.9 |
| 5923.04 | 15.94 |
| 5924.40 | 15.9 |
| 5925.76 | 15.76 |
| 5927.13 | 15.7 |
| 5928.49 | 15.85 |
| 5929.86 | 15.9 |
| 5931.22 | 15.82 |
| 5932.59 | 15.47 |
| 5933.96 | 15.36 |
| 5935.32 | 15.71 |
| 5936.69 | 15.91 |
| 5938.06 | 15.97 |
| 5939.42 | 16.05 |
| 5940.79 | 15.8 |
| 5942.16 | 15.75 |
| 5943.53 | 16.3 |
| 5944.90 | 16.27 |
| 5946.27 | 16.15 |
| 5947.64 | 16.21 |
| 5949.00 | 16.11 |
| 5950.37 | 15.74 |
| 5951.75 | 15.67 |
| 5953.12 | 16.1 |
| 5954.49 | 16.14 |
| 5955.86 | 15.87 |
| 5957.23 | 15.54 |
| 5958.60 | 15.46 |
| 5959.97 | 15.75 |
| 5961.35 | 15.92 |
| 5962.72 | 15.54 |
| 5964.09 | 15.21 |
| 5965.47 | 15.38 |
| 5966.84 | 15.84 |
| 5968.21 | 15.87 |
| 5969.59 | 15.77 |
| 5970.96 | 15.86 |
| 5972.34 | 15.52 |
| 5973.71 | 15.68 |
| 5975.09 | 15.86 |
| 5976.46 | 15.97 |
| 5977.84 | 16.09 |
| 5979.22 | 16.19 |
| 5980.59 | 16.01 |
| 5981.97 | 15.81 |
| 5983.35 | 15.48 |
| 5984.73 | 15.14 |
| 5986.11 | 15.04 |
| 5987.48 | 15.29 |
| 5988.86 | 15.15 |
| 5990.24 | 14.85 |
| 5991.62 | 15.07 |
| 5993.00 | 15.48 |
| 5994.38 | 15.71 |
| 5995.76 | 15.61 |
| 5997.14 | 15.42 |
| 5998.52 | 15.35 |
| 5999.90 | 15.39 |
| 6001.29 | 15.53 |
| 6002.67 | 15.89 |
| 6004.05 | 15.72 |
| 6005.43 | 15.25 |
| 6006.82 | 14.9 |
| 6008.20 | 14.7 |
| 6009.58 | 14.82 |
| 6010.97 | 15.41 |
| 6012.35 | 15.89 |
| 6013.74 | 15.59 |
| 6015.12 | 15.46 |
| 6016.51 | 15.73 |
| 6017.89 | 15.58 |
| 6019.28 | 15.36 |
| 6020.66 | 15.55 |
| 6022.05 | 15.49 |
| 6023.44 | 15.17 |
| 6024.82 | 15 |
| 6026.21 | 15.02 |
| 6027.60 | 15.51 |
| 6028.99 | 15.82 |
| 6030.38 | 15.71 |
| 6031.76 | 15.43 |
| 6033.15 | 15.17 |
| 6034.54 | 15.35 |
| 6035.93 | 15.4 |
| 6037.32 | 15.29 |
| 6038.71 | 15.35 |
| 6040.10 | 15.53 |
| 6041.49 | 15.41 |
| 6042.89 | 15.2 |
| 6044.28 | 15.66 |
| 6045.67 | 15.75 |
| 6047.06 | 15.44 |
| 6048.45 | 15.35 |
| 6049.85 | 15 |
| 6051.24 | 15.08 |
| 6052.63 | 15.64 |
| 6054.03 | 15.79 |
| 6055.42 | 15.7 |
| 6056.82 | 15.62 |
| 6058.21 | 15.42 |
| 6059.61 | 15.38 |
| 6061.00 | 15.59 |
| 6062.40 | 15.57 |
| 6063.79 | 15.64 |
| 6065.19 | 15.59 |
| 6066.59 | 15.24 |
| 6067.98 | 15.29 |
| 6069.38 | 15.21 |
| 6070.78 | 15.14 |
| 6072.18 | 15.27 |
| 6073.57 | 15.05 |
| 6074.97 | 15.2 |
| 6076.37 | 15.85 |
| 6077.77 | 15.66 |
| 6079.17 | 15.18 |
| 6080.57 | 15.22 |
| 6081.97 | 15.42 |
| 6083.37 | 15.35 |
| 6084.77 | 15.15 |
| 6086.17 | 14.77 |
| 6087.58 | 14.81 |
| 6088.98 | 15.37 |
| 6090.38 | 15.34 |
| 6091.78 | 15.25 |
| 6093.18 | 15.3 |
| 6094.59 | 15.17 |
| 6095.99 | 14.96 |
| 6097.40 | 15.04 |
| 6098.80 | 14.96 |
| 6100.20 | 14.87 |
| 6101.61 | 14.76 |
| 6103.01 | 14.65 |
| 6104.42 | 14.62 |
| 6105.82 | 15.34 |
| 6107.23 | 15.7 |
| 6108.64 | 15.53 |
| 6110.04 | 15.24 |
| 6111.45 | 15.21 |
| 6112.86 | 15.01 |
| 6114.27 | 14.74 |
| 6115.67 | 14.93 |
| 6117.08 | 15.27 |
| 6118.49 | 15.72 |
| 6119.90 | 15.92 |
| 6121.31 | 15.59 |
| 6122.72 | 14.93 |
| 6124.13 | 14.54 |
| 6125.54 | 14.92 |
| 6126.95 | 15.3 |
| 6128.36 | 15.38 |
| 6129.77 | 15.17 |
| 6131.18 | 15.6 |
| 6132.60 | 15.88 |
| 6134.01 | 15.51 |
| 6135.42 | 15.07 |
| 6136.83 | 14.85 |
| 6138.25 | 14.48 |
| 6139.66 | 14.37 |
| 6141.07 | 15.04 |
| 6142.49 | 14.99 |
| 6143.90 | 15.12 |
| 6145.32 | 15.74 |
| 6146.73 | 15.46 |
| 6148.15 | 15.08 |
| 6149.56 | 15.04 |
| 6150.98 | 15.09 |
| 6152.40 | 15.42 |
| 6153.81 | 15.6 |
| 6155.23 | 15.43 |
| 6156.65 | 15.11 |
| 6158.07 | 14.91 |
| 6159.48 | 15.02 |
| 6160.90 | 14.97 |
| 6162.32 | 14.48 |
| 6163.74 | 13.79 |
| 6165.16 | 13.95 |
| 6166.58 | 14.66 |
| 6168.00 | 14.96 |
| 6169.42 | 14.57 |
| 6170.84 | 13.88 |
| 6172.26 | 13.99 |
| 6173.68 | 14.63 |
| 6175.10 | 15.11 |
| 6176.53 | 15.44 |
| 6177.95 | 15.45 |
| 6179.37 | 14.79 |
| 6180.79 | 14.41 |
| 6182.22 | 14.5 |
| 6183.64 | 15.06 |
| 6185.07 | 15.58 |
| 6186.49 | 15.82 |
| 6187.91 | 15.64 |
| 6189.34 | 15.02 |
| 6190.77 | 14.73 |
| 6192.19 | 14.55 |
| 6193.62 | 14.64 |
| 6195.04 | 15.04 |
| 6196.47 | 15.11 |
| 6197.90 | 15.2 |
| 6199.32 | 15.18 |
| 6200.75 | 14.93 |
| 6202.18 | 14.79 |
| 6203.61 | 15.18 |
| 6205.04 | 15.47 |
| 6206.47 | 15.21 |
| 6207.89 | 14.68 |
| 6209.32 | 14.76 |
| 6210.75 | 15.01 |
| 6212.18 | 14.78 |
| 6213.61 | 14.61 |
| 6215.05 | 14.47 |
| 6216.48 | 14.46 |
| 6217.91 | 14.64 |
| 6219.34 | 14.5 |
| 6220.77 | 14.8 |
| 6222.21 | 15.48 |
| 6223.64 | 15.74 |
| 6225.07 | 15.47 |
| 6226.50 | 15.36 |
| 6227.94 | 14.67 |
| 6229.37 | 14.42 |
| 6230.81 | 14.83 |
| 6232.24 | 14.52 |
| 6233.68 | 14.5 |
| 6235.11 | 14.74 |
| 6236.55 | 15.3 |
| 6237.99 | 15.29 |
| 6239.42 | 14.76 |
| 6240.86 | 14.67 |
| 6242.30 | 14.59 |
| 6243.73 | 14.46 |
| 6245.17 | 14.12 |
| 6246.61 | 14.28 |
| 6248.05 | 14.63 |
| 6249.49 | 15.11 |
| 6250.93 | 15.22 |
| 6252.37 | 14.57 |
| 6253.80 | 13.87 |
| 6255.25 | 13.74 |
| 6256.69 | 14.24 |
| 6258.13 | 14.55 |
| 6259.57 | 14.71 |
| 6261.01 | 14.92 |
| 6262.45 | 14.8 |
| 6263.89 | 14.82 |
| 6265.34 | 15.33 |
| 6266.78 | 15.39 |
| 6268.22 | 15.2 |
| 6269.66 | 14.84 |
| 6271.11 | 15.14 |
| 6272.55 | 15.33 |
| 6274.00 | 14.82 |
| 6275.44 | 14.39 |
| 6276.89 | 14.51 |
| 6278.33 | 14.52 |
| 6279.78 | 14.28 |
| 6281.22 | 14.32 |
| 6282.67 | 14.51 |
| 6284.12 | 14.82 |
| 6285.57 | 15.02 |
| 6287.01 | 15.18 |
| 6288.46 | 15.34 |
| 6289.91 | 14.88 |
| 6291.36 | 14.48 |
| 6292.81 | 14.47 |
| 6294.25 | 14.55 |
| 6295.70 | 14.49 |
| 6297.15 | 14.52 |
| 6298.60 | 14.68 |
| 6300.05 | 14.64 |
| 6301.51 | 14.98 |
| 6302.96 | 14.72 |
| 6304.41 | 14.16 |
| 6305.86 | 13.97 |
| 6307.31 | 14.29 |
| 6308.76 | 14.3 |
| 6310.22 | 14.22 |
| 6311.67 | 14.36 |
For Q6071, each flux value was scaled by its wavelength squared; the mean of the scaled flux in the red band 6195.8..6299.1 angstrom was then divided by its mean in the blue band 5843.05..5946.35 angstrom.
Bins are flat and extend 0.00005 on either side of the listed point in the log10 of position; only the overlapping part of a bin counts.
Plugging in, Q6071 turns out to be 1.07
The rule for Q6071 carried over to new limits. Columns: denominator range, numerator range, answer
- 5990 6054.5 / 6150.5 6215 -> 1.02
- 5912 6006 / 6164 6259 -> 1.02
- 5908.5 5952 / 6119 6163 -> 1.03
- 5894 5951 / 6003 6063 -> 1.02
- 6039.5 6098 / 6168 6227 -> 1.02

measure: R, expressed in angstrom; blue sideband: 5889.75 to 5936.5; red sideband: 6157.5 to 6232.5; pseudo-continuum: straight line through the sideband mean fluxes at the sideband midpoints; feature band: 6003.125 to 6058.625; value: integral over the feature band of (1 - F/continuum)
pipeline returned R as -0.8 angstrom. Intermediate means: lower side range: 15.4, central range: 15.4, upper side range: 14.9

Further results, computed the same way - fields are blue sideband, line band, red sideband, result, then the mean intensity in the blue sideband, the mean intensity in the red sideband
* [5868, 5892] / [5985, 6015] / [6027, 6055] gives 0.2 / 15.5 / 15.4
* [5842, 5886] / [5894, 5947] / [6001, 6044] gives -0.3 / 15.7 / 15.4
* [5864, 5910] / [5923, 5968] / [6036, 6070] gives -1.3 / 15.3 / 15.4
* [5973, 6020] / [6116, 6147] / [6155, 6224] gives -0.3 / 15.5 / 14.9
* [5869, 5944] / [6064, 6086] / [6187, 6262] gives -0.2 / 15.5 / 14.8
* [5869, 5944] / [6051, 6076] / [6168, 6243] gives -0.4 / 15.5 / 14.9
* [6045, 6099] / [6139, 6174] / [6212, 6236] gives 0.5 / 15.3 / 14.8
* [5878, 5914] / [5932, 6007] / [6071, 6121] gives -2.2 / 15.2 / 15.2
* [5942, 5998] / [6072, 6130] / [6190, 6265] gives 0.2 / 15.7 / 14.8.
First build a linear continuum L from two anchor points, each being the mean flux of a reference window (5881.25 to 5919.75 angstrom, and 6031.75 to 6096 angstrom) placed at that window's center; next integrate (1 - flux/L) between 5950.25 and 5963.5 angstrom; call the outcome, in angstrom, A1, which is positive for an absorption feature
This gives -0.38 angstrom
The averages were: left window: 15.3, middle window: 15.8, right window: 15.4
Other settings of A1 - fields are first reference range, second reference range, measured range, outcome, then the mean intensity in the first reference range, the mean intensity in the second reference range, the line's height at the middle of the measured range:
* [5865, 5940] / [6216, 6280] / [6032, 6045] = -0.1 angstrom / 15.5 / 14.8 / 15.2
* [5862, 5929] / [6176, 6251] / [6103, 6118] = 0.0 angstrom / 15.5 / 14.9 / 15.1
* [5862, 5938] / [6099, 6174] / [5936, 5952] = -0.6 angstrom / 15.5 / 15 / 15.4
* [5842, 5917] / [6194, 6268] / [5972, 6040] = -1.0 angstrom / 15.5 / 14.8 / 15.2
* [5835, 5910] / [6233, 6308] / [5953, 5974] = -0.6 angstrom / 15.5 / 14.7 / 15.3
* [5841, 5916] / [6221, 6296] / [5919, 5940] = -0.6 angstrom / 15.5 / 14.8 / 15.4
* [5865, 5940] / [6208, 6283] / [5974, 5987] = -0.3 angstrom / 15.5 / 14.7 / 15.4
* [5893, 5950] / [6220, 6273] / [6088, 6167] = 0.2 angstrom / 15.7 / 14.8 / 15.1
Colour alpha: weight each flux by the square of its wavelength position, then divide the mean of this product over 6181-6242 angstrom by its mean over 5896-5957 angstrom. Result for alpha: 1.04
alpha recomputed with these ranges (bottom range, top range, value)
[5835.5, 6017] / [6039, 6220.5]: 1.04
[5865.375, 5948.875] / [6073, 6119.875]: 1.04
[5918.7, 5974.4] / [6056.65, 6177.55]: 1.01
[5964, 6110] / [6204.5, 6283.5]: 1.03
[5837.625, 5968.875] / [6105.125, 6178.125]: 1.04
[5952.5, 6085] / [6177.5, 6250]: 1.03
